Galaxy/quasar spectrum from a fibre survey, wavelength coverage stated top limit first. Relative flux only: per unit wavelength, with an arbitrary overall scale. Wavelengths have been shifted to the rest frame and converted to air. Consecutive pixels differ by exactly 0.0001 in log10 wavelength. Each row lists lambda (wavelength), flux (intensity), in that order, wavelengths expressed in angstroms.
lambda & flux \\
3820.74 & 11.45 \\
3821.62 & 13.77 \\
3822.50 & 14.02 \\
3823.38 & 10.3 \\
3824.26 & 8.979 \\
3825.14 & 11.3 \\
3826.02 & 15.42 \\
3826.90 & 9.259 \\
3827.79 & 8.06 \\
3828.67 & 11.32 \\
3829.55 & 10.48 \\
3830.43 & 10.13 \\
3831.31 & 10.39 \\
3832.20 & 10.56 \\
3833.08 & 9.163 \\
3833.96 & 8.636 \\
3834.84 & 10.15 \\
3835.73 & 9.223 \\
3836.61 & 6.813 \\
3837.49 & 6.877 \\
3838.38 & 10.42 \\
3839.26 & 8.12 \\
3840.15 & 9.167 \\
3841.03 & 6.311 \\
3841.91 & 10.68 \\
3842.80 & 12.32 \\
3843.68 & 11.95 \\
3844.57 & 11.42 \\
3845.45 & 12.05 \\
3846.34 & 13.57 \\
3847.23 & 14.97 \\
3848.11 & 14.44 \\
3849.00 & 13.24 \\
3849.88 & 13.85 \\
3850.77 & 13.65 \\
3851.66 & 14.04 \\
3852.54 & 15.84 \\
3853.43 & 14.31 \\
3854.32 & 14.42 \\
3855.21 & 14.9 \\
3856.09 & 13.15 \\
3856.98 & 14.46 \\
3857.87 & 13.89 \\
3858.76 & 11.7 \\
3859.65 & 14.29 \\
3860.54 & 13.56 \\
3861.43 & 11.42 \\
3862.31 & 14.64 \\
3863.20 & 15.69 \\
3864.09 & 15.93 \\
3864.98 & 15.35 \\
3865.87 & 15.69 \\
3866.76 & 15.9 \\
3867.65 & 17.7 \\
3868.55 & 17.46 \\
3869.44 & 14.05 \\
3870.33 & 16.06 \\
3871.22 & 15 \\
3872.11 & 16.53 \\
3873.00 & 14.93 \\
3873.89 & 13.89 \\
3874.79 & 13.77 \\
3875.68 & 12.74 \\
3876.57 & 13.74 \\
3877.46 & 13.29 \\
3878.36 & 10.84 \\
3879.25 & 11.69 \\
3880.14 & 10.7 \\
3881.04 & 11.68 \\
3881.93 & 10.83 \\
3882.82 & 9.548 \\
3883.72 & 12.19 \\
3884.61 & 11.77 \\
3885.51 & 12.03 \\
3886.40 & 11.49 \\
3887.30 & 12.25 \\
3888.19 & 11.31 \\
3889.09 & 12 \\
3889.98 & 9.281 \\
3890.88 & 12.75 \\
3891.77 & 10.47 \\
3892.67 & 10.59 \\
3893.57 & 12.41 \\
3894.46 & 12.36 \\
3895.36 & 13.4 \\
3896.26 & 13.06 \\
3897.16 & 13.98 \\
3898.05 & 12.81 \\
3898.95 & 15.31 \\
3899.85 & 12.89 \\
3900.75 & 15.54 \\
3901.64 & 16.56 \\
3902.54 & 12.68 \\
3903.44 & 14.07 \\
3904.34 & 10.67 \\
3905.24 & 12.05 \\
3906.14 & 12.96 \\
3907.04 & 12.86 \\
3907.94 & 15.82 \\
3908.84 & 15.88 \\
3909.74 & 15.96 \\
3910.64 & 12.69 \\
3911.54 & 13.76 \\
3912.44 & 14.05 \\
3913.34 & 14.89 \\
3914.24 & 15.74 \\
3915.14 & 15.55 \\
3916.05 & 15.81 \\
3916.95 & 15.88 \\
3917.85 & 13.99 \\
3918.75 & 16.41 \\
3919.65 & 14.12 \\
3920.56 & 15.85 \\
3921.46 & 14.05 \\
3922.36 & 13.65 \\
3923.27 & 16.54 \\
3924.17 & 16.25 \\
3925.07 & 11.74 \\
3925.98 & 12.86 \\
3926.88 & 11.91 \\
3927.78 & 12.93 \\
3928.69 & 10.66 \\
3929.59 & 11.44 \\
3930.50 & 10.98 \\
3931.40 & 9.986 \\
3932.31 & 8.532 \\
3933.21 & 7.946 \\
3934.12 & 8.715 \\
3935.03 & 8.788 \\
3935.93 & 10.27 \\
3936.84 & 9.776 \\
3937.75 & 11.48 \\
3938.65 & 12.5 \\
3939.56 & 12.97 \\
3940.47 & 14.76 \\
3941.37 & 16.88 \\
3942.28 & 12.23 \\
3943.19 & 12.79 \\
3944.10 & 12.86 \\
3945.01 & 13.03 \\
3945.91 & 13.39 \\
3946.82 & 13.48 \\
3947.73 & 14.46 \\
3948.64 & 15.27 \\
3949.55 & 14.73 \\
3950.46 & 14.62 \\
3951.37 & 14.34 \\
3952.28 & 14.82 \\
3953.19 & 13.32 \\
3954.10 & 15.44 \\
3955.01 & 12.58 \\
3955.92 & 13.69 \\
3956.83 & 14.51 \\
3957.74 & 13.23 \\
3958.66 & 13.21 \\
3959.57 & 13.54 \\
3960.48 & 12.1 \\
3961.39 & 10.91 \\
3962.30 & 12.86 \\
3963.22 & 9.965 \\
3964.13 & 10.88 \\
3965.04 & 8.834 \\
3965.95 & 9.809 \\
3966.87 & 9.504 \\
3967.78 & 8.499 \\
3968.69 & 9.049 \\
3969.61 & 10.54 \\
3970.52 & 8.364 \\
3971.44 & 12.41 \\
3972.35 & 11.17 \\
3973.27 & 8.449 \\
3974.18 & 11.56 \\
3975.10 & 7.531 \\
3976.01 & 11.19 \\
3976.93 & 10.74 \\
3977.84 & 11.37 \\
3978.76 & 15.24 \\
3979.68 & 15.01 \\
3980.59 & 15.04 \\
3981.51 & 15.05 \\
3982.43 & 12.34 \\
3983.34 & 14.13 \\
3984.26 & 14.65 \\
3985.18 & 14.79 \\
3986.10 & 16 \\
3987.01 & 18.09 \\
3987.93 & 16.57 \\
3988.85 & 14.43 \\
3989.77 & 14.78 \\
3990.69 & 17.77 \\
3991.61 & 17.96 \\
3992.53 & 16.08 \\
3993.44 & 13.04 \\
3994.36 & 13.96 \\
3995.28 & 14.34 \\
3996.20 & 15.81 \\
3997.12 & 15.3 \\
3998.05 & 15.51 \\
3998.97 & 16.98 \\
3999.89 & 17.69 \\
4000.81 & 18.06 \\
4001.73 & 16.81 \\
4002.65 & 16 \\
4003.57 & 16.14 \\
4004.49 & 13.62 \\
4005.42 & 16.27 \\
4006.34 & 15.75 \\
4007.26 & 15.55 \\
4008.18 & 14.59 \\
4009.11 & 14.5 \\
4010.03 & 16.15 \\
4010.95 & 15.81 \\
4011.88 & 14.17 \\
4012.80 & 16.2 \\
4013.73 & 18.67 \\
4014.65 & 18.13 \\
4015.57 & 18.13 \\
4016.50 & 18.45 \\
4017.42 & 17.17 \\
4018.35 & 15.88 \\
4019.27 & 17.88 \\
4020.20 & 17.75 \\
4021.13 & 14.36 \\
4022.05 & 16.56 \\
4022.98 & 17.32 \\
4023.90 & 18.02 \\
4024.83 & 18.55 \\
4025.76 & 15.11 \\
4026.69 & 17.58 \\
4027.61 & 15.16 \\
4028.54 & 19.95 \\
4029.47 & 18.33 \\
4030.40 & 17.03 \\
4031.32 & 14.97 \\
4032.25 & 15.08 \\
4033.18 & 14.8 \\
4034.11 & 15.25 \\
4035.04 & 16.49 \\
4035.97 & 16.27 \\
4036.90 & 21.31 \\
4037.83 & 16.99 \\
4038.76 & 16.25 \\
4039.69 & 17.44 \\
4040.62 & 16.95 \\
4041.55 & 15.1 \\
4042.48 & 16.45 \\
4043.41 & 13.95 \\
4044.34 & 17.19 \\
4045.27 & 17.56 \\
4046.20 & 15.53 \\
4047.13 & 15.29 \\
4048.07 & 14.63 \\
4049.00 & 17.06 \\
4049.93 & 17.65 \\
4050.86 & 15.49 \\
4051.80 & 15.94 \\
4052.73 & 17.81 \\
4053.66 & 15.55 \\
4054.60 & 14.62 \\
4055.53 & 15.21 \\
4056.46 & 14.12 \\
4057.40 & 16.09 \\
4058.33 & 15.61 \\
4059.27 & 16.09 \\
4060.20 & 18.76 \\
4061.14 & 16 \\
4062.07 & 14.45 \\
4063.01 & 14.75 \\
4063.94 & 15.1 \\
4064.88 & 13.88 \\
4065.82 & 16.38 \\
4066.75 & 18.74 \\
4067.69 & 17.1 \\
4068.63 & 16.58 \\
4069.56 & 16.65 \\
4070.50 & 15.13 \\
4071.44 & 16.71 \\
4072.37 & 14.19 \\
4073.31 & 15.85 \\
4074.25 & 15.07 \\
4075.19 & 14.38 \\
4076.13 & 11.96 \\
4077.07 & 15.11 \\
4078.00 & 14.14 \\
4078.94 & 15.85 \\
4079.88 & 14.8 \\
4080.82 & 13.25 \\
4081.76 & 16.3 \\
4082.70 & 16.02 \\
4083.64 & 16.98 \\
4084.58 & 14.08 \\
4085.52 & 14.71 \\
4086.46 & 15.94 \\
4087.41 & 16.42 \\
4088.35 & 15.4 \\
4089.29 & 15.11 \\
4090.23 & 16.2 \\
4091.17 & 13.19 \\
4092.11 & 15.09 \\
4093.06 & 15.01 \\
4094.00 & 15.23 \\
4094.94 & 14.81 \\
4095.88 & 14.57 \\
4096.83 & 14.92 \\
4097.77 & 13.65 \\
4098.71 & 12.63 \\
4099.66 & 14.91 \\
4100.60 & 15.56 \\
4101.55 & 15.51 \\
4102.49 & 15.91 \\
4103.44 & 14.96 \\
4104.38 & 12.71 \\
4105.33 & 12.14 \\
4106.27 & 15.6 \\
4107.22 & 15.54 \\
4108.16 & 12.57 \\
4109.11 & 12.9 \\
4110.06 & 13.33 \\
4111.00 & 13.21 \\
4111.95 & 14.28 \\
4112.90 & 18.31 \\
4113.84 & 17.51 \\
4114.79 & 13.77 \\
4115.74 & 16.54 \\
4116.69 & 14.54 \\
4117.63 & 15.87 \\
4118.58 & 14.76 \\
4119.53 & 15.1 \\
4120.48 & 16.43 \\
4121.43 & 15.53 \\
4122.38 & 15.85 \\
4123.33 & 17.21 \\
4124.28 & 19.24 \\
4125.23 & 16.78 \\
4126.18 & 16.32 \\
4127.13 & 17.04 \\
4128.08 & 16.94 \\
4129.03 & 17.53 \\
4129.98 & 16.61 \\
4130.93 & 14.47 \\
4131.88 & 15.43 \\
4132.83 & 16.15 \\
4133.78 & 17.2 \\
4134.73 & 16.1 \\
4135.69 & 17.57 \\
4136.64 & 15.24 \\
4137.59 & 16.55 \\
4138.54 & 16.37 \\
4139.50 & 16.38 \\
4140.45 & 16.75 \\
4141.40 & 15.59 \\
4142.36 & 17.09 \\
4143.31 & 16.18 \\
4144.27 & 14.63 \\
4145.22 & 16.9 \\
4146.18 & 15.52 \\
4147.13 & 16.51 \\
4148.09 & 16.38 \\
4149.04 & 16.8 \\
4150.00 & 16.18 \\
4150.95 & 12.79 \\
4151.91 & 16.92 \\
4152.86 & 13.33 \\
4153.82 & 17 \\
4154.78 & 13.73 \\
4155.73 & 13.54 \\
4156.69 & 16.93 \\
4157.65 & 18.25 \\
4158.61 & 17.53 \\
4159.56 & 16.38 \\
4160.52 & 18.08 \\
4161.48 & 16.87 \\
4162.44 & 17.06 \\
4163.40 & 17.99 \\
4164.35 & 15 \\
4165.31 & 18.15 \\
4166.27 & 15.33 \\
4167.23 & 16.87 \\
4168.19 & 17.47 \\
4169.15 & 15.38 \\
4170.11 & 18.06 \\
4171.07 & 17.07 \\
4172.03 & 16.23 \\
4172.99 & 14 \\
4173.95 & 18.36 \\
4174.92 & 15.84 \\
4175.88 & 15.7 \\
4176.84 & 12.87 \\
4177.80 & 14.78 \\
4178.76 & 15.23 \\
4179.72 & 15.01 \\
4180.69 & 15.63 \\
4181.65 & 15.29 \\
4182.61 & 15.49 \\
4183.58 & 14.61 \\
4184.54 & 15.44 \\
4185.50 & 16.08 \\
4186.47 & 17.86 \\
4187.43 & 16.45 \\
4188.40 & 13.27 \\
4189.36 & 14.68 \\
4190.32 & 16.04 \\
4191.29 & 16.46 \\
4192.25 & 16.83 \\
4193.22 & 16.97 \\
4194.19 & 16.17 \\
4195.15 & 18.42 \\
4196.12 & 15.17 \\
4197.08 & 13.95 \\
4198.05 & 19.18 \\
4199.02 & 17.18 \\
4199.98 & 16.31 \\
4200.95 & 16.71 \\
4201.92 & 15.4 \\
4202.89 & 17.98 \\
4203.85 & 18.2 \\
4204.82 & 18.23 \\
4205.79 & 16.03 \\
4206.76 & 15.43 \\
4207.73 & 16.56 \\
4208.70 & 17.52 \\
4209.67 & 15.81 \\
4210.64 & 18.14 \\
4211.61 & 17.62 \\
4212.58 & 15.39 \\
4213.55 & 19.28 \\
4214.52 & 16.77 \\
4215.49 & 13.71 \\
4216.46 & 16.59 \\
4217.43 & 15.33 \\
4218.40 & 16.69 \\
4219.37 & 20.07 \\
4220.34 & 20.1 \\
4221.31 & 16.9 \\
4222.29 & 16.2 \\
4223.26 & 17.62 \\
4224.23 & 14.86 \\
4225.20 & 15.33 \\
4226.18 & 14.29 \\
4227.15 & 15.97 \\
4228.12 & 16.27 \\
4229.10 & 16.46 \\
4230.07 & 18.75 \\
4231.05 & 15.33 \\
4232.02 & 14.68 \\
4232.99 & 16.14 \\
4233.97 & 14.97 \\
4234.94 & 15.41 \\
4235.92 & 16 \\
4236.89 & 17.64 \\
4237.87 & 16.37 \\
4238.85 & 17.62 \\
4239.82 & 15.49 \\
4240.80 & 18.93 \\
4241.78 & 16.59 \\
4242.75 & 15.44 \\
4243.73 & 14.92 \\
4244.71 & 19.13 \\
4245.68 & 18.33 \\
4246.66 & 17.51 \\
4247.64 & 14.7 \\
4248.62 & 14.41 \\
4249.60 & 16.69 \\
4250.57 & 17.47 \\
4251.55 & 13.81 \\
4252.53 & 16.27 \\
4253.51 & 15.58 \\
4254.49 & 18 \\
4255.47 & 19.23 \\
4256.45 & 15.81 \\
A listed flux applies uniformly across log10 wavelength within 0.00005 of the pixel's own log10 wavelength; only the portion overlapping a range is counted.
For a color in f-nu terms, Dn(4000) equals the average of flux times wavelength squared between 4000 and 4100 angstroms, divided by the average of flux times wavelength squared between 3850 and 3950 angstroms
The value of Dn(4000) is 1.29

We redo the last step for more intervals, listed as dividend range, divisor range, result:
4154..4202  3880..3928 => 1.39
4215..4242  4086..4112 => 1.20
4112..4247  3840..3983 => 1.44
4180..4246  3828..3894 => 1.57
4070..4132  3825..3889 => 1.38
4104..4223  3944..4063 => 1.17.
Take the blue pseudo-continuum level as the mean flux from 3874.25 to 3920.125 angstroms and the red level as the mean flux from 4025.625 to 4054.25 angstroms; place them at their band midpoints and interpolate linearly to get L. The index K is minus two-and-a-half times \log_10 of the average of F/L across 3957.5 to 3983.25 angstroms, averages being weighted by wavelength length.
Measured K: 0.29 mag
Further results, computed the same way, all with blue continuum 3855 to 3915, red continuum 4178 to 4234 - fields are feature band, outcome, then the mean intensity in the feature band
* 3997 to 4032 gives -0.13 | 16.6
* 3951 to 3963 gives 0.06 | 13.3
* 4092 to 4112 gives 0.08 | 14.3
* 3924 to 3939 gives 0.27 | 10.9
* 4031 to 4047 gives -0.10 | 16.3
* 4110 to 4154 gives -0.02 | 16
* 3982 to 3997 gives -0.06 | 15.3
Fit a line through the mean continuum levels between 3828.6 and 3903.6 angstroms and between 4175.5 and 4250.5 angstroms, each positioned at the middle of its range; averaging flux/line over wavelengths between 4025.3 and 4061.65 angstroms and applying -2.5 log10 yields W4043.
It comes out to -0.13 mag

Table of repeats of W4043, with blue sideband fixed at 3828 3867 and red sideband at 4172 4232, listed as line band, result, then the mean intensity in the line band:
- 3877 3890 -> 0.10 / 11.5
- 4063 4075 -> -0.08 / 15.9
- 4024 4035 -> -0.16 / 16.6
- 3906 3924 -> -0.15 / 14.9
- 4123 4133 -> -0.09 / 16.7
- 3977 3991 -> -0.08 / 14.9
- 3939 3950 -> -0.04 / 13.9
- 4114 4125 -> -0.04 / 16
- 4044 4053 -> -0.13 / 16.4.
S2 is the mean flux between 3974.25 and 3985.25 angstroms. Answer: 13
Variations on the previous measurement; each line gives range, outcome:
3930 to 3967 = 12.3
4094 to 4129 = 15.2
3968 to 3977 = 10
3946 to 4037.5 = 14.7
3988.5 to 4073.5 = 16.2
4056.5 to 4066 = 15.6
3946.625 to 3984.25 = 12.3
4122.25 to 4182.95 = 16.2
